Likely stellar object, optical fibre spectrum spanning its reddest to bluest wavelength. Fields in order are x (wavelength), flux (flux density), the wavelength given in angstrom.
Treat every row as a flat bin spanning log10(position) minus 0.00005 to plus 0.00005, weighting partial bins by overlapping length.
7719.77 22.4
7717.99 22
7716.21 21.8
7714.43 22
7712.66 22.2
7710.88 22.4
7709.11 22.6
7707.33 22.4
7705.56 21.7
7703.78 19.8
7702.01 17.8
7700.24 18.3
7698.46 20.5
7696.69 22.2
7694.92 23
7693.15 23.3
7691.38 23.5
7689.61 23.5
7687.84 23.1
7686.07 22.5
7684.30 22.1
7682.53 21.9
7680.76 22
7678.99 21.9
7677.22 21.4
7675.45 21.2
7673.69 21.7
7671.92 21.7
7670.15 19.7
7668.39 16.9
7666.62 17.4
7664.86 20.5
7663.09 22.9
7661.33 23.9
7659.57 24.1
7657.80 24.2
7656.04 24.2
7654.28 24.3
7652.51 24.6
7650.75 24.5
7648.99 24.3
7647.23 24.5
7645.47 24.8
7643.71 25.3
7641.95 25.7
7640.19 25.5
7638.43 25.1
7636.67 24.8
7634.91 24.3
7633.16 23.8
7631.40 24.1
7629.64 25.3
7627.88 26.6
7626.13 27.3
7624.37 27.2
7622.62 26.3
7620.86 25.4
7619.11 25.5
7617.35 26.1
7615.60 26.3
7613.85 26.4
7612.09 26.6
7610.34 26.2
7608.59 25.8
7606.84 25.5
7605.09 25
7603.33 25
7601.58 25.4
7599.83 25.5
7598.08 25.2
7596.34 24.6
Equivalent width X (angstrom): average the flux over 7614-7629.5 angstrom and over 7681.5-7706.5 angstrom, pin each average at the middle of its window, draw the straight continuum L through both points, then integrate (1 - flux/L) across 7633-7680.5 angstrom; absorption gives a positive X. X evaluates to 2.0 angstrom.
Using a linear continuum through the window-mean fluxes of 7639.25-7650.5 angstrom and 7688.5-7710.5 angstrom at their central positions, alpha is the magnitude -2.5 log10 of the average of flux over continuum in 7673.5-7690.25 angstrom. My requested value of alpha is 0.03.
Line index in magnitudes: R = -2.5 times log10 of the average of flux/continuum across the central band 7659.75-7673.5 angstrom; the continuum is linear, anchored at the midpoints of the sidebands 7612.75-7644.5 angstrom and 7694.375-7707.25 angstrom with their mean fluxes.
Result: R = 0.11 mag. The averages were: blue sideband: 25.6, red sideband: 20.5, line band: 20.7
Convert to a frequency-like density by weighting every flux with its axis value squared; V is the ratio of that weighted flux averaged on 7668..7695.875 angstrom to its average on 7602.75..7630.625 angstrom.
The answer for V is 0.9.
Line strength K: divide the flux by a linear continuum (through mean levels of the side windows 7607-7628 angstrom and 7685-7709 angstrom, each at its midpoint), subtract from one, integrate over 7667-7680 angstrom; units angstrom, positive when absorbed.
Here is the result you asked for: 1.4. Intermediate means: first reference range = 26.3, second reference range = 21.7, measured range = 20.5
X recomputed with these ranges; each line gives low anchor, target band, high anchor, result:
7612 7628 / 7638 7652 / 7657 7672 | -0.9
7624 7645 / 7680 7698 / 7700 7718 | -0.3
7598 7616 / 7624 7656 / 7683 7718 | -0.9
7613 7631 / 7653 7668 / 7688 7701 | 0.9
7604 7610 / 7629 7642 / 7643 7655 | 0.1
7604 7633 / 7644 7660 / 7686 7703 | -0.2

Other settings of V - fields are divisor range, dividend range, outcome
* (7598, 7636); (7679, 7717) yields 0.87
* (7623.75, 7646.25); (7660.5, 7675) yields 0.82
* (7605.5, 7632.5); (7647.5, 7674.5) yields 0.87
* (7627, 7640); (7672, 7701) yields 0.90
